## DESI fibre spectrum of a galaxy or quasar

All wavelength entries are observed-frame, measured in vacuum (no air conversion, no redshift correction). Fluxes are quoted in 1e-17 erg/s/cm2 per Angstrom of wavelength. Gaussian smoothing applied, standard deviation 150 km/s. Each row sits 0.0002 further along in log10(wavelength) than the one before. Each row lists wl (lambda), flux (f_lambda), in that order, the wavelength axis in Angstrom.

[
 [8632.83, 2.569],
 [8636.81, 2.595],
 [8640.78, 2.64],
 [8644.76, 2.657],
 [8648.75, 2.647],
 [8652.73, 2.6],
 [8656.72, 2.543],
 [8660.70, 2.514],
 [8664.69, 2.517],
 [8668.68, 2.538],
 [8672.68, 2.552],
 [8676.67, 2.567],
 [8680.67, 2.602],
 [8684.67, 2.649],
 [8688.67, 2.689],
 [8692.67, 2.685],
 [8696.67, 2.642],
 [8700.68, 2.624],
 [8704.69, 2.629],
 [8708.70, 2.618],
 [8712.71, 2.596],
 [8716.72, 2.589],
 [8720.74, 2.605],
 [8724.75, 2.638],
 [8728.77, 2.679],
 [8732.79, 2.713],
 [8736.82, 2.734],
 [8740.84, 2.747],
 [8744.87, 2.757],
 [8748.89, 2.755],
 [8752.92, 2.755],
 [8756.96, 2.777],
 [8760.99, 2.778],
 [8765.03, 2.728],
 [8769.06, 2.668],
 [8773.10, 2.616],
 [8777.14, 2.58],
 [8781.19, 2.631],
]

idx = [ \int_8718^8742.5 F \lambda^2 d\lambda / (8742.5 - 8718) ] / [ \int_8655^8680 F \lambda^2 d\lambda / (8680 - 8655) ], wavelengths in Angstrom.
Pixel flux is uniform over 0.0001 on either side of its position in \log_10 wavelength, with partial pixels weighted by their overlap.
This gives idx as 1.07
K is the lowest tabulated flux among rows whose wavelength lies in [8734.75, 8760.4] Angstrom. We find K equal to 2.734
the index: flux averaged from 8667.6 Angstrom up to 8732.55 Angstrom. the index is 2.62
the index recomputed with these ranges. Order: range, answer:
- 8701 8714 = 2.62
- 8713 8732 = 2.63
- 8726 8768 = 2.74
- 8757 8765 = 2.77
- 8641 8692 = 2.59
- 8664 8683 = 2.56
